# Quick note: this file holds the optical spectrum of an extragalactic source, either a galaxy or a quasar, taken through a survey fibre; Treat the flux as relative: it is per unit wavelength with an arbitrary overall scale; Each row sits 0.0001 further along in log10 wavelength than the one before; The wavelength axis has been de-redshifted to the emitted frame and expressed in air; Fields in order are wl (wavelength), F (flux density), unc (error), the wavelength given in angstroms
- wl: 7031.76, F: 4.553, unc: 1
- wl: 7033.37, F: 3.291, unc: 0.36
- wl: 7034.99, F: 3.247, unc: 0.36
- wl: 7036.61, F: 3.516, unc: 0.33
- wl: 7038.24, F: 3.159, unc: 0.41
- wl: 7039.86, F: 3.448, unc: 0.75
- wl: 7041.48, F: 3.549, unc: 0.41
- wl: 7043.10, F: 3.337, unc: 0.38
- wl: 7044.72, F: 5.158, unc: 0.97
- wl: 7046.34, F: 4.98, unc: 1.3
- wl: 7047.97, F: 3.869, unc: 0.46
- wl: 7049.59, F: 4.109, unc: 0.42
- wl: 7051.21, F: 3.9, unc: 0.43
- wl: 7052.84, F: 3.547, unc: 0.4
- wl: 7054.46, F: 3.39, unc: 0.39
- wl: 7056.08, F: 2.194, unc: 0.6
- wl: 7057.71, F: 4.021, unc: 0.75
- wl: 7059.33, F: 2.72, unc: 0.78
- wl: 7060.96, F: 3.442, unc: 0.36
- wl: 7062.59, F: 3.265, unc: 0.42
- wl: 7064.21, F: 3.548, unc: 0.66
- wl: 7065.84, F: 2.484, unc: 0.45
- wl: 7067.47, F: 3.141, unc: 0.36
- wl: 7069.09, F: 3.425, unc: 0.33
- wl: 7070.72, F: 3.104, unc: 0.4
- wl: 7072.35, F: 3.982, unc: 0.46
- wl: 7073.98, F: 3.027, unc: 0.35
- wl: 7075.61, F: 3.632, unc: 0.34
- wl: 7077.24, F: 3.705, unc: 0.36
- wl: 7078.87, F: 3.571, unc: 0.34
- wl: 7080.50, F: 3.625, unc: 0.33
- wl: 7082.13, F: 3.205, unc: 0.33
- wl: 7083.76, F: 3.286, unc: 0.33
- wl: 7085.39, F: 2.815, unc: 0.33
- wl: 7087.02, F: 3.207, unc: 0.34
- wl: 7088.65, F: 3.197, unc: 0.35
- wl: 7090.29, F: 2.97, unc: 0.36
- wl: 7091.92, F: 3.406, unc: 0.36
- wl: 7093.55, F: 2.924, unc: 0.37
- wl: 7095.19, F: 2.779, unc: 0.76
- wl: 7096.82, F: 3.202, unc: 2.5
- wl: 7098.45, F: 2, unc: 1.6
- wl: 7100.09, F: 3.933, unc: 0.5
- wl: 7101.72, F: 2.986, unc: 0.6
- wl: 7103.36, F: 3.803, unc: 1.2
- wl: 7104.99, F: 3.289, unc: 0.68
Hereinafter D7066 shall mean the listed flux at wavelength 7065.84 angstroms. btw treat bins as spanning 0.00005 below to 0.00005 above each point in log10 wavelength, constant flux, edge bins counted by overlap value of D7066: 2.484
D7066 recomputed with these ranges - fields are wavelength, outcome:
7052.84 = 3.547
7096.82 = 3.202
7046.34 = 4.98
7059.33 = 2.72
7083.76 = 3.286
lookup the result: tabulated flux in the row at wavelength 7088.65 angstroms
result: 3.197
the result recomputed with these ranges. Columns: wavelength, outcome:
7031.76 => 4.553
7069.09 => 3.425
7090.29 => 2.97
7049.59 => 4.109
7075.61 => 3.632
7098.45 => 2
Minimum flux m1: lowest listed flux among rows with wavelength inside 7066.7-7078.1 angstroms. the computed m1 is 3.027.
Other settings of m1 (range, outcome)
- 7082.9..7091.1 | 2.815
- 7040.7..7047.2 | 3.337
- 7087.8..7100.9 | 2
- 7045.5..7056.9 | 2.194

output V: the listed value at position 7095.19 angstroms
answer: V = 2.779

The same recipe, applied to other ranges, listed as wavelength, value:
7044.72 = 5.158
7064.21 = 3.548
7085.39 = 2.815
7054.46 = 3.39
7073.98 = 3.027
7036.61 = 3.516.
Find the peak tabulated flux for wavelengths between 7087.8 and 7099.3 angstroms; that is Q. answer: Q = 3.406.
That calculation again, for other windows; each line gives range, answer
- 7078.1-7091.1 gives 3.625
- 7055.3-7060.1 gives 4.021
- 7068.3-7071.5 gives 3.425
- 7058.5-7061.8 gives 3.442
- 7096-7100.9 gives 3.933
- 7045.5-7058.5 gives 4.98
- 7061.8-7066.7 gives 3.548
